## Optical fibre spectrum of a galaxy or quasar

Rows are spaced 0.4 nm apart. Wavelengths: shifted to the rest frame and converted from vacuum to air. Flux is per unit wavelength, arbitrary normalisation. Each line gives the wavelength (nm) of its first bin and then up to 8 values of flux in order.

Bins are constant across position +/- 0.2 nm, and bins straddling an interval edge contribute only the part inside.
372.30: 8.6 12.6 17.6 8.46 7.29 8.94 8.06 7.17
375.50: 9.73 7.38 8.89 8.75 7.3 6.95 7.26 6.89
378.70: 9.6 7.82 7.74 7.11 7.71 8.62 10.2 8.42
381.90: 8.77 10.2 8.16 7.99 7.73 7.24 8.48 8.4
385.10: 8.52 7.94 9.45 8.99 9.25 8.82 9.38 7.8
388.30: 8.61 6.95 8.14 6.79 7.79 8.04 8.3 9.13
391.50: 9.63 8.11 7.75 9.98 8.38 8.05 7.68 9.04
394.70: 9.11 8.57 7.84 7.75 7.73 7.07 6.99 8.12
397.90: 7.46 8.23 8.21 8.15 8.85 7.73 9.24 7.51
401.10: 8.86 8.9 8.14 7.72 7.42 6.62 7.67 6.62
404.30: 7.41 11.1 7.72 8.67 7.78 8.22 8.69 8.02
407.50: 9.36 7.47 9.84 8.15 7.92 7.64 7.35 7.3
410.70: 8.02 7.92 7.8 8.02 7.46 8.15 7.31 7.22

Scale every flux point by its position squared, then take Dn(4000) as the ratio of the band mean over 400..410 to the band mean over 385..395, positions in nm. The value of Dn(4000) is 1.0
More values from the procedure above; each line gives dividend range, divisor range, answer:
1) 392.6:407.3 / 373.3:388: 1.08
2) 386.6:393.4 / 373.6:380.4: 1.13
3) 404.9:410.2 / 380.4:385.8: 1.09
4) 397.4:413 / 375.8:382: 1.14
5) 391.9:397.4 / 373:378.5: 1.06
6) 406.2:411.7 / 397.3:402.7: 1.03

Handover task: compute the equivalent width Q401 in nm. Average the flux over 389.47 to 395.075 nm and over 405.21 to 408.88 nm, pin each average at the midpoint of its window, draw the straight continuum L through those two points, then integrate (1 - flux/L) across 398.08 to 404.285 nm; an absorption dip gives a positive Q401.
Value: 0.36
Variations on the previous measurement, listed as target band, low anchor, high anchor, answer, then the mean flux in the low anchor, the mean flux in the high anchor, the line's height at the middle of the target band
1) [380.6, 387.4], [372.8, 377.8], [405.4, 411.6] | 0.03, 8.92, 8.13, 8.71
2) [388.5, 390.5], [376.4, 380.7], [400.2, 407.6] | 0.10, 7.78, 8.16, 7.95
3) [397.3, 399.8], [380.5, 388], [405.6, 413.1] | 0.05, 8.66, 8.05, 8.31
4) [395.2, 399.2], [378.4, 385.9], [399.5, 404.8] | 0.18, 8.38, 8.04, 8.13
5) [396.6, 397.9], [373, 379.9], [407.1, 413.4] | 0.11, 8.4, 7.97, 8.14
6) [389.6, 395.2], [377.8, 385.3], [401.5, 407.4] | -0.24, 8.27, 8.04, 8.16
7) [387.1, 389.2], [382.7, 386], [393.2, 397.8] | -0.03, 8.18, 7.99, 8.11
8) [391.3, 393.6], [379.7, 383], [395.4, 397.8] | -0.24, 8.63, 7.57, 7.86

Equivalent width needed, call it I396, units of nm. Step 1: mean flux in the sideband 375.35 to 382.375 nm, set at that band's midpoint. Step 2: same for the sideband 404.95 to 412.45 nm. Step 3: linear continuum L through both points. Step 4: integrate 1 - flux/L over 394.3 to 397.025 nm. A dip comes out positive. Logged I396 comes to 0.04 nm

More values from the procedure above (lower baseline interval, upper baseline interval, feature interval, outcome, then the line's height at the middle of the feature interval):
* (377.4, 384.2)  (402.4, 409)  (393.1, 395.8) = -0.06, 8.16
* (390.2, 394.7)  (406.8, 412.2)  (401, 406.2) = 0.13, 8.25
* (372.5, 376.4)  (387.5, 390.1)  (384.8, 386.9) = -0.16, 8.18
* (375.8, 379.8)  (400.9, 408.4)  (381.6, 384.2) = -0.14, 7.92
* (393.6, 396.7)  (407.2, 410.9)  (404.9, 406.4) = 0.01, 8.13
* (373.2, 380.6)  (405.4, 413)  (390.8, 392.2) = -0.13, 8.08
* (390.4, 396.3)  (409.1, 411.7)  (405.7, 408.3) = -0.18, 7.85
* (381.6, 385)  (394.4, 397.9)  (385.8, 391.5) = -0.16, 8.18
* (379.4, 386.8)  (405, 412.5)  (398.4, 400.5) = -0.05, 8.22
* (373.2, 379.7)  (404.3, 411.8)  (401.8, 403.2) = 0.13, 8.23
